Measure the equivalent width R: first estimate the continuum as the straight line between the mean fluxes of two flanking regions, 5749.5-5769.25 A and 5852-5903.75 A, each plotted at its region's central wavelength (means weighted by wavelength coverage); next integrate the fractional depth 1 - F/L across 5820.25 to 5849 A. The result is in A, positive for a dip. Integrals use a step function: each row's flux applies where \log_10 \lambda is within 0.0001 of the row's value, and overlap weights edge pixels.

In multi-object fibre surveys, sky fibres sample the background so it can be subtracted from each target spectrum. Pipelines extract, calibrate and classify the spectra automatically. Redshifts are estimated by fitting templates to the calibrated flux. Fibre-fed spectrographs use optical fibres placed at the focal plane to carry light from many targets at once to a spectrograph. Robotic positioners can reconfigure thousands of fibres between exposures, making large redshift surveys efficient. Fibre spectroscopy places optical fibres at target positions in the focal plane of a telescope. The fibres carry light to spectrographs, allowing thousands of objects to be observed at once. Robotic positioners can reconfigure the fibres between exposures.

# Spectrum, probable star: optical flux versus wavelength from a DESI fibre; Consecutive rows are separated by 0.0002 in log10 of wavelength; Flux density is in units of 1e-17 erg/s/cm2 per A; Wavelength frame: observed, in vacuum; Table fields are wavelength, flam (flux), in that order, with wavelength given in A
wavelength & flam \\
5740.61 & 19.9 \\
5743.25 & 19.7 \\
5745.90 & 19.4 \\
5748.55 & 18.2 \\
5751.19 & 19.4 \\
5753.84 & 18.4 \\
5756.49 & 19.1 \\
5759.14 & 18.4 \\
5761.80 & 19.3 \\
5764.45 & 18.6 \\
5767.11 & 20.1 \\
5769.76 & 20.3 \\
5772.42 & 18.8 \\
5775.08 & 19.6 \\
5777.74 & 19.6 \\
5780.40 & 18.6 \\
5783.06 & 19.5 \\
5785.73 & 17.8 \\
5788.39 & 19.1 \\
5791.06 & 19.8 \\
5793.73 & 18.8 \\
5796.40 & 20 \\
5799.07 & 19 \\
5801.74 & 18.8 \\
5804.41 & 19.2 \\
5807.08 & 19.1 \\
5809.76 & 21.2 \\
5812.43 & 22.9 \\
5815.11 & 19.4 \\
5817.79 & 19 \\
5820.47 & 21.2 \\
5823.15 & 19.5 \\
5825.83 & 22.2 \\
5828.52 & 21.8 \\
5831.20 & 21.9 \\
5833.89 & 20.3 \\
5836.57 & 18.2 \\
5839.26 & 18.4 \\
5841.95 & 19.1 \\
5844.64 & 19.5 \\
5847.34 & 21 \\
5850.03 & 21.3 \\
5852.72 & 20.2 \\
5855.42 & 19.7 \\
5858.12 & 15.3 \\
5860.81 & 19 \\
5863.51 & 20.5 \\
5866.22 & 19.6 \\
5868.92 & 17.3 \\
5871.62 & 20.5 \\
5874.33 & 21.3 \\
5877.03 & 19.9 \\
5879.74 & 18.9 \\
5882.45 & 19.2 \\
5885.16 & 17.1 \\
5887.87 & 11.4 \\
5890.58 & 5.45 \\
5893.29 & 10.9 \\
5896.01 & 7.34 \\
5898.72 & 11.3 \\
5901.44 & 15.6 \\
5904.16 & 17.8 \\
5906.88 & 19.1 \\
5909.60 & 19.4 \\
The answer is -4.9 A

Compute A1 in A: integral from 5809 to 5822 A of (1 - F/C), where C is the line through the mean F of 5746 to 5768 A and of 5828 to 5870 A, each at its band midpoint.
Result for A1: -0.9 A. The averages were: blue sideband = 18.9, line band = 20.7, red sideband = 19.5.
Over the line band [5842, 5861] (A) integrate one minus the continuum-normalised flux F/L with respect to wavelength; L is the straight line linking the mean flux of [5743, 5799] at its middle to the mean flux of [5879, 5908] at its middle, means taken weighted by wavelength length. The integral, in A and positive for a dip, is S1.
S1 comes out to -4.5 A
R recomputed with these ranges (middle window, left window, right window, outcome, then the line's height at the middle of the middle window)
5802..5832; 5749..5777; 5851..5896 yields -4.1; 18.1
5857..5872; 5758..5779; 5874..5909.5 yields -2.5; 16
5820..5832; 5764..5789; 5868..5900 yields -2.8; 17.3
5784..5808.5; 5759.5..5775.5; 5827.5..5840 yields 0.8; 19.7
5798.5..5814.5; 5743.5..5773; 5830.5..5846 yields -0.6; 19.3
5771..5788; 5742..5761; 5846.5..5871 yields 0.0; 19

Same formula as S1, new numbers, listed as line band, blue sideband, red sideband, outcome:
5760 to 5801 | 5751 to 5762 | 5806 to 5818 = 0.6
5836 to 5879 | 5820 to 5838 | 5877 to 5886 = 0.3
